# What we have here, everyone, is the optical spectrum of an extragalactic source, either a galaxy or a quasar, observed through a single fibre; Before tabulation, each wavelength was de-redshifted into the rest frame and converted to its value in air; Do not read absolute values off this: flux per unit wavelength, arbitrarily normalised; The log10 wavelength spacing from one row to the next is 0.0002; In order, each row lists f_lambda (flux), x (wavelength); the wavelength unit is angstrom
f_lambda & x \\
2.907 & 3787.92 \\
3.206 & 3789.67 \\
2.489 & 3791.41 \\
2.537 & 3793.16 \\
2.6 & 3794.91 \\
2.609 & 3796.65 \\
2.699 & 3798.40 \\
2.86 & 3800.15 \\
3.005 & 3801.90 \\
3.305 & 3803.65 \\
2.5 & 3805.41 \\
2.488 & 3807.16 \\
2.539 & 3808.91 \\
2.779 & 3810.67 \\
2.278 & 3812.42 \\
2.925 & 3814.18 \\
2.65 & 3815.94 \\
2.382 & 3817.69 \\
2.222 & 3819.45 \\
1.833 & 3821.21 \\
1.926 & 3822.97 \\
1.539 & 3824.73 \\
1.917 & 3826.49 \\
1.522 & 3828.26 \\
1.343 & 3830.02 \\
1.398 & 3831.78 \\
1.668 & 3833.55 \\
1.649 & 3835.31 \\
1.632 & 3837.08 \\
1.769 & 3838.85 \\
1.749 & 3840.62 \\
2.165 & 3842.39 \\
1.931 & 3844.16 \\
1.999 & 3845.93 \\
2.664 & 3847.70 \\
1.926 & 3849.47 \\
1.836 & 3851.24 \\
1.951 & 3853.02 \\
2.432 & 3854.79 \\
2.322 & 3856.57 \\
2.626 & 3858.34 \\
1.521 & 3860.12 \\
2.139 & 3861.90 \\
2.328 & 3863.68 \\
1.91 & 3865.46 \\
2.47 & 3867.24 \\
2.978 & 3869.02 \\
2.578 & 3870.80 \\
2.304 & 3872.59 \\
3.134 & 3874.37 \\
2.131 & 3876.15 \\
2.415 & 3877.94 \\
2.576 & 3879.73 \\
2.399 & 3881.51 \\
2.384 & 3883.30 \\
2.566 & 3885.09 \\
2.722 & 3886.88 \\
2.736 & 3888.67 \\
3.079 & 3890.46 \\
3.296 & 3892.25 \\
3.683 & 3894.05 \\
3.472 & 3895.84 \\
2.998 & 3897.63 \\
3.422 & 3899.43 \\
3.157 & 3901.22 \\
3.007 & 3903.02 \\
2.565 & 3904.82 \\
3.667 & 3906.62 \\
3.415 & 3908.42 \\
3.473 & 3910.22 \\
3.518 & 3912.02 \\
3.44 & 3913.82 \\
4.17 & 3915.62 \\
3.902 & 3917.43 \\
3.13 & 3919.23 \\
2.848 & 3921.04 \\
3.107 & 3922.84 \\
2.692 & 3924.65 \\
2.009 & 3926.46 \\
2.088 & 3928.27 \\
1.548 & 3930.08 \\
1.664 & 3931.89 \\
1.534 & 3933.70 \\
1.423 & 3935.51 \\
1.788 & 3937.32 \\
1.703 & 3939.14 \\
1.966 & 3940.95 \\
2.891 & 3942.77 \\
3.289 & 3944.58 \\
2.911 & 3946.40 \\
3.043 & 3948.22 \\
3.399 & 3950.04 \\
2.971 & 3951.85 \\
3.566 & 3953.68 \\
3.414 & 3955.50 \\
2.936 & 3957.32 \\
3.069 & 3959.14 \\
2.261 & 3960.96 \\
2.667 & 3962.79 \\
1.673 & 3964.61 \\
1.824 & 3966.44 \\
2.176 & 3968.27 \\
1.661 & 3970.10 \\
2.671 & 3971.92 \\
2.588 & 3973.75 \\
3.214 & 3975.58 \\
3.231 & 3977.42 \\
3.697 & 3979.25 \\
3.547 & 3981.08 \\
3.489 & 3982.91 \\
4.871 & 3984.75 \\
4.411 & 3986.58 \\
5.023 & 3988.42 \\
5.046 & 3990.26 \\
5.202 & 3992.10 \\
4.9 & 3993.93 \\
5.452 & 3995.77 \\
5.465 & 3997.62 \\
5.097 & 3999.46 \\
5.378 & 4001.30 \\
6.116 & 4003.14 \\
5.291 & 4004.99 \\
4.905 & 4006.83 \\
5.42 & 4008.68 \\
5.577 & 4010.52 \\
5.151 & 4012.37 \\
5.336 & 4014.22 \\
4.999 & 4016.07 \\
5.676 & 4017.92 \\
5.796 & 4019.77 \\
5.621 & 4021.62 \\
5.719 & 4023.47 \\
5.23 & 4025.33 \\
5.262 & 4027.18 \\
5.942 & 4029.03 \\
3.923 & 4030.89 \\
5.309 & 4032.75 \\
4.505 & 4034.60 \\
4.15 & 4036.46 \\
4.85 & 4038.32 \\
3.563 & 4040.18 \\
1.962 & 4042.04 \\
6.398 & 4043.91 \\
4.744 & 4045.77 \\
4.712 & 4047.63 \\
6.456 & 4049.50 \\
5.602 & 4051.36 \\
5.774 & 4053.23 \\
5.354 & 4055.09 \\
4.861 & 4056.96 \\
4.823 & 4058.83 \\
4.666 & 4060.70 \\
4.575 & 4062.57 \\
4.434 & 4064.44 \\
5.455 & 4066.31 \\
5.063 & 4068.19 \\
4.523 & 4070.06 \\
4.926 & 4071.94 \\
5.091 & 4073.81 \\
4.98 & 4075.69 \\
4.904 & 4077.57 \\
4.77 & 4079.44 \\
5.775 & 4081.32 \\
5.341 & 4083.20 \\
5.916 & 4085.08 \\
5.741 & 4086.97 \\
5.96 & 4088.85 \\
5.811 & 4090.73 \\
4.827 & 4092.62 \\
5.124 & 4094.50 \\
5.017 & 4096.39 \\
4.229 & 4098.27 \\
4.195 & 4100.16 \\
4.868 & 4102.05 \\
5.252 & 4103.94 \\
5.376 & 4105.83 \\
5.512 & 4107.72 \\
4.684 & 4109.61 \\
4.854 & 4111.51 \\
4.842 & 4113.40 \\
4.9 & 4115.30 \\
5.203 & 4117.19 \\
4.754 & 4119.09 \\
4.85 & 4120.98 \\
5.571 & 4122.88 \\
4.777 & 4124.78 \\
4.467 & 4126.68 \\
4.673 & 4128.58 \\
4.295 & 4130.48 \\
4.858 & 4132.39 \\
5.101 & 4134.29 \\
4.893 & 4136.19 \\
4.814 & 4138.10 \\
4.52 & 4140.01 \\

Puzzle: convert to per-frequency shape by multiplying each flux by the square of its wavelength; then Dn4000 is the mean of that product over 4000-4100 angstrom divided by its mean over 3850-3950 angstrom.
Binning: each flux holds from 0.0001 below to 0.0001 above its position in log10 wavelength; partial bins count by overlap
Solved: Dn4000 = 2.07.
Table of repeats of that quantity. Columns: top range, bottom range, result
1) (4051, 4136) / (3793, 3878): 2.56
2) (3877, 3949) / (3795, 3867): 1.34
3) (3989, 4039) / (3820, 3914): 2.31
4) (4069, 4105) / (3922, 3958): 2.21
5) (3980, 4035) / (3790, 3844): 2.53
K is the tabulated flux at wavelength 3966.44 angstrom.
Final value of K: 1.824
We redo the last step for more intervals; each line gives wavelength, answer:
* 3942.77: 2.891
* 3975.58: 3.214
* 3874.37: 3.134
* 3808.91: 2.539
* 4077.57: 4.904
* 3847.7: 2.664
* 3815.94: 2.65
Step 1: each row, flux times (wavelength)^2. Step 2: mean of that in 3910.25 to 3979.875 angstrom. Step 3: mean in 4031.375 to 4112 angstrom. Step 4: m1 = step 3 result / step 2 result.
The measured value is 1.99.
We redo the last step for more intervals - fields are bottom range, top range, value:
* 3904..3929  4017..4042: 1.66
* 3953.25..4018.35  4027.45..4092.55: 1.28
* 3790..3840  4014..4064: 2.49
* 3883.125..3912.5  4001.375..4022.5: 1.84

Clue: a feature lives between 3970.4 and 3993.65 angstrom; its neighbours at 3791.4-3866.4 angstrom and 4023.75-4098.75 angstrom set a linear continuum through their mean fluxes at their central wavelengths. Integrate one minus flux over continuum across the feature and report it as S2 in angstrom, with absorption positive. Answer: 1.1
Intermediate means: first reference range 2.19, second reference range 5.03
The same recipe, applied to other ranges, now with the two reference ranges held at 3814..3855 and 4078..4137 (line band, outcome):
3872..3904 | -3.9 angstrom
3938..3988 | 6.8 angstrom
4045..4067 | -3.3 angstrom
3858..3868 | 0.5 angstrom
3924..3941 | 6.8 angstrom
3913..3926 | -1.7 angstrom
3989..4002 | -5.0 angstrom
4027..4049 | -1.9 angstrom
